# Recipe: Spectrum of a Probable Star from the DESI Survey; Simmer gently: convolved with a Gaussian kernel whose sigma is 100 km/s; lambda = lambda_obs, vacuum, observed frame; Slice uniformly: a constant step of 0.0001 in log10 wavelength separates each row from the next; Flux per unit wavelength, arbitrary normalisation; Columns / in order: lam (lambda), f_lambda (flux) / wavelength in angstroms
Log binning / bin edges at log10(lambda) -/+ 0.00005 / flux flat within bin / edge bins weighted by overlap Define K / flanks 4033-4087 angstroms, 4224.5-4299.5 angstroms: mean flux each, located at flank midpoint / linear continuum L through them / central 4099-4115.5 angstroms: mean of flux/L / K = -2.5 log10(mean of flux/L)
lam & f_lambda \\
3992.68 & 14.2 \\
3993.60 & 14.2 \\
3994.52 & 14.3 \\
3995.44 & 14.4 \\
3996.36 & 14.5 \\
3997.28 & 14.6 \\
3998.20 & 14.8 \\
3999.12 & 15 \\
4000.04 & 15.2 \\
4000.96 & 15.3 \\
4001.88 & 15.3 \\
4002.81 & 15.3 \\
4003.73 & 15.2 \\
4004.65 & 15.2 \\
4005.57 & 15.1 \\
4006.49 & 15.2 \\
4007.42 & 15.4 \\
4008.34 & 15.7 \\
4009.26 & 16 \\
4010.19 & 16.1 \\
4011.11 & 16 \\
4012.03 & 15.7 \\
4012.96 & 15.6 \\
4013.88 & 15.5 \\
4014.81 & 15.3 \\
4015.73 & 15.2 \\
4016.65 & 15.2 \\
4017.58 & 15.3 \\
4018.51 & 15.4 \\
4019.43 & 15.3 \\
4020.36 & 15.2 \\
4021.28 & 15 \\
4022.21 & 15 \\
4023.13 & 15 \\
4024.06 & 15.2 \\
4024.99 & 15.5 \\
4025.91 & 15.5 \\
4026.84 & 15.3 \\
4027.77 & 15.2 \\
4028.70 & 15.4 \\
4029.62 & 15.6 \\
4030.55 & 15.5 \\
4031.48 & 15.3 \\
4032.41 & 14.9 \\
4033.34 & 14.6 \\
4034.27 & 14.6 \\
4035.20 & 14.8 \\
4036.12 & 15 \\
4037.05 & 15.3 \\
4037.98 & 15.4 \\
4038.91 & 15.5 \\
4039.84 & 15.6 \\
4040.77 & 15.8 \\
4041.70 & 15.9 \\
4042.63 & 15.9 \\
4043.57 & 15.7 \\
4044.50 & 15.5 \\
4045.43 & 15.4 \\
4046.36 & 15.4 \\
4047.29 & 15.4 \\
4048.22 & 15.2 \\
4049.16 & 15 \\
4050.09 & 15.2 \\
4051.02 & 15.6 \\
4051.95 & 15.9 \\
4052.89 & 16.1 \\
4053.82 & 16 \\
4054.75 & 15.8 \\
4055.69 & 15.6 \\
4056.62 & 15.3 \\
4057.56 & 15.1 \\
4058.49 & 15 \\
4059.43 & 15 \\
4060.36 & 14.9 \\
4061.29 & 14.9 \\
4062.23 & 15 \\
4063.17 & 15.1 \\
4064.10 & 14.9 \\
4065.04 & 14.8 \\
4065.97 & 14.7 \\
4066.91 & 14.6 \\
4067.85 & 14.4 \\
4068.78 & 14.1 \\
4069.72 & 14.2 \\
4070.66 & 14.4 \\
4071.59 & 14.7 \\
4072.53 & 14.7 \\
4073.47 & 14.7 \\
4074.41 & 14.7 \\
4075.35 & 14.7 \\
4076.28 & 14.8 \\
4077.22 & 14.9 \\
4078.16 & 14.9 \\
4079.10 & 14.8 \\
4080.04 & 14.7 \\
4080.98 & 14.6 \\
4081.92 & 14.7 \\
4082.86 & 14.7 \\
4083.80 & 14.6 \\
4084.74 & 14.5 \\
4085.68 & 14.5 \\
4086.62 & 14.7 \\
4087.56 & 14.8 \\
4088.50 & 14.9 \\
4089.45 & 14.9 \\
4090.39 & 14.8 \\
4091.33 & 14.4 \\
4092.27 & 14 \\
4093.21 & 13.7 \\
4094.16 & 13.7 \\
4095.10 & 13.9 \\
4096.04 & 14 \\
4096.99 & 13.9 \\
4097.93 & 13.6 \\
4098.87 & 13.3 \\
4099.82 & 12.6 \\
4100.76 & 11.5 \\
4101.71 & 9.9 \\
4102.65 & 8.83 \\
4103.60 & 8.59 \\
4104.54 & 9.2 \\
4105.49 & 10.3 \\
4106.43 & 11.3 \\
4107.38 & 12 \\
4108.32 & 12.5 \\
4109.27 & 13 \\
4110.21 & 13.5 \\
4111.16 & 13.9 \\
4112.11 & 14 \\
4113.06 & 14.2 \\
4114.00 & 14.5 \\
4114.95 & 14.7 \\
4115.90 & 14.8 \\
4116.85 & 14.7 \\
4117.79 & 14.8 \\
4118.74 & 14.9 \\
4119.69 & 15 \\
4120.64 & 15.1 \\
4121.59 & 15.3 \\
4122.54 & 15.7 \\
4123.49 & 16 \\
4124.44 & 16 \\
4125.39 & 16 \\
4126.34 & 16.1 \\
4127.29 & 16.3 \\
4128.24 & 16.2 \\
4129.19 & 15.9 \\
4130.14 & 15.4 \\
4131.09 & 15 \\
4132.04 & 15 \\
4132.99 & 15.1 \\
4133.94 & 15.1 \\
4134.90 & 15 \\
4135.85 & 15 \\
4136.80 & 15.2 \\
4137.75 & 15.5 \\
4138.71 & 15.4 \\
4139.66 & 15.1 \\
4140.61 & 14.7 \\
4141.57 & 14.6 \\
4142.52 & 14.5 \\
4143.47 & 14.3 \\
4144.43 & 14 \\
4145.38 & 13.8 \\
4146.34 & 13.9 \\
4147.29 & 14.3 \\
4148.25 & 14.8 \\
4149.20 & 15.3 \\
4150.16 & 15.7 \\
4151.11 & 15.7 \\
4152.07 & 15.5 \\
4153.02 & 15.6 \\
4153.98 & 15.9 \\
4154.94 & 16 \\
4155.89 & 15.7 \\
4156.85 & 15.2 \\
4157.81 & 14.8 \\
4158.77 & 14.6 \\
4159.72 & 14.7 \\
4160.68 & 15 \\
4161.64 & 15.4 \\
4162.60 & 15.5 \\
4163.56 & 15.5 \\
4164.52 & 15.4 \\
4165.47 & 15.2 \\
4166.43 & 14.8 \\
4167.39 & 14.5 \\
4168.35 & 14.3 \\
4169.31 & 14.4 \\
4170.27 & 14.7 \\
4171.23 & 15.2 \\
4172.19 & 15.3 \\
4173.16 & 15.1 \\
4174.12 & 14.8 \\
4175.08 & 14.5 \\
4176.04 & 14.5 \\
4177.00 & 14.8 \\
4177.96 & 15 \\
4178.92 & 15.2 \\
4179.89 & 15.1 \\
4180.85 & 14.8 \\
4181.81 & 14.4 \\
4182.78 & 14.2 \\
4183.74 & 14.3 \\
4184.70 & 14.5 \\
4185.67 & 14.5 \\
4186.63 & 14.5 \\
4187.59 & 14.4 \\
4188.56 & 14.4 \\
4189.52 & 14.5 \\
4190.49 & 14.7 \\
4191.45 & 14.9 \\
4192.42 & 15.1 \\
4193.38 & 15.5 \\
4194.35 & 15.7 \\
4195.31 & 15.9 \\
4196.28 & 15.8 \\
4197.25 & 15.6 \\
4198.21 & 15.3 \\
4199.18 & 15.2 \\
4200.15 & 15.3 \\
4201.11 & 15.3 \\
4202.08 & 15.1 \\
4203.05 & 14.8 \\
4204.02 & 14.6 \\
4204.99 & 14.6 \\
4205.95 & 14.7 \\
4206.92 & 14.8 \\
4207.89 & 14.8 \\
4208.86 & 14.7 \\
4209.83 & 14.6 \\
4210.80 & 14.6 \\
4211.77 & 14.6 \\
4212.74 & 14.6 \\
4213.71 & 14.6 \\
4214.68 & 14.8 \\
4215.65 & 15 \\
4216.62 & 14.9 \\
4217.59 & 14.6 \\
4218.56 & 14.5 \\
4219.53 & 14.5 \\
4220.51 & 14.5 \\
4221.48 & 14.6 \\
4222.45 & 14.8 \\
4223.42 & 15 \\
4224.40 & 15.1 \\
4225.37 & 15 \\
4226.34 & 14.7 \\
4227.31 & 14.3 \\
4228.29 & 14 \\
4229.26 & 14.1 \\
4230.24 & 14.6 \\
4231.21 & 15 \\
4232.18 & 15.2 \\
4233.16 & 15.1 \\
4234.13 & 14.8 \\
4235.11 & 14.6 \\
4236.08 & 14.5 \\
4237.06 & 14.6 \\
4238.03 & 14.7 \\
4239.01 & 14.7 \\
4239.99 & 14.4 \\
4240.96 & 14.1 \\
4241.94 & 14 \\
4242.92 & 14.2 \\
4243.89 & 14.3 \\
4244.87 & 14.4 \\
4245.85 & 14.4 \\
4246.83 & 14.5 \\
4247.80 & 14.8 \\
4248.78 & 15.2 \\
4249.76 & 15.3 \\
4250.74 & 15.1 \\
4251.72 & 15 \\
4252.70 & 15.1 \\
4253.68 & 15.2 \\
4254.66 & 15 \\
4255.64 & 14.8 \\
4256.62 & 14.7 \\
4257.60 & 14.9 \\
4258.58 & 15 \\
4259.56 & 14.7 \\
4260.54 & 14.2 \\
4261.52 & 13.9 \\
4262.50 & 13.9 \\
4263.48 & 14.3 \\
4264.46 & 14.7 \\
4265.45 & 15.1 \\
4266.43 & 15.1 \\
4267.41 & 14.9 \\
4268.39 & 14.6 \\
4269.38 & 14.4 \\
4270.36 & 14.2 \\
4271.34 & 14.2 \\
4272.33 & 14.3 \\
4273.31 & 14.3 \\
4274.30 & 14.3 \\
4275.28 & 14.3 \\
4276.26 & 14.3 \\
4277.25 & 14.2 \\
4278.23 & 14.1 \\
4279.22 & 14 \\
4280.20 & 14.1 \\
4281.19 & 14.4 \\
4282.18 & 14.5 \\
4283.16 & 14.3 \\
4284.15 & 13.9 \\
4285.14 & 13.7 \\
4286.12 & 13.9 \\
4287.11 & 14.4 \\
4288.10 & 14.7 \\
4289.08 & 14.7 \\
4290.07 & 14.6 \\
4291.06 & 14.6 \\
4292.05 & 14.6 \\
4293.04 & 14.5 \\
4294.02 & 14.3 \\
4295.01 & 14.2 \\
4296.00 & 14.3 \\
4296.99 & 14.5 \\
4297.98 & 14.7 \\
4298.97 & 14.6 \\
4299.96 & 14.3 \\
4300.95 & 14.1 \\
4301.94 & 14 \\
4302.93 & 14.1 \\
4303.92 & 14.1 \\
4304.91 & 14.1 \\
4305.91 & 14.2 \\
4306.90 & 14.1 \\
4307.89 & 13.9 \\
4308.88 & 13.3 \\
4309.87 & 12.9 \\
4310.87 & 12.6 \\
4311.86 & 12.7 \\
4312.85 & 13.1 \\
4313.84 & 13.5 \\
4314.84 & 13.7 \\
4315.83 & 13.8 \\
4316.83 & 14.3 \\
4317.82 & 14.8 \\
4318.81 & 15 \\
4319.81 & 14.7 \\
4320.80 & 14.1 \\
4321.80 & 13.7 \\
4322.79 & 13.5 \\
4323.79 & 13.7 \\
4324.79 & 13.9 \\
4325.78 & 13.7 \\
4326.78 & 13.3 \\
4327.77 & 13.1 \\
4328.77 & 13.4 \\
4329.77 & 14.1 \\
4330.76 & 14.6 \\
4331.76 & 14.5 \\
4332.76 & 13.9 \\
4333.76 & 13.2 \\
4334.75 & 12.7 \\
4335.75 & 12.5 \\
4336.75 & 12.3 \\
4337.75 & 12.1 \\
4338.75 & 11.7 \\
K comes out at 0.231 mag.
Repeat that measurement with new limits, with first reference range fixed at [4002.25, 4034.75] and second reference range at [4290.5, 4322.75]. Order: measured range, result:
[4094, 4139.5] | 0.07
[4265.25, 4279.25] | -0.02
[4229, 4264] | -0.03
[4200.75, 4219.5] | -0.02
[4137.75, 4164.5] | -0.02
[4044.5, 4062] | -0.01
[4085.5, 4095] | 0.04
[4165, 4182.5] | -0.01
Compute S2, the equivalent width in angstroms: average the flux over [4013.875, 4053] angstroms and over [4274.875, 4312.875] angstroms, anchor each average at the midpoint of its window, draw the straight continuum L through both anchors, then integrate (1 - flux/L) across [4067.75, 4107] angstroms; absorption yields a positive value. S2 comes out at 3.78 angstroms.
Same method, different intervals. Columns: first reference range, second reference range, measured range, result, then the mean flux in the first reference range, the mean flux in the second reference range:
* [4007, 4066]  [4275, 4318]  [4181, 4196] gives -0.2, 15.4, 14.1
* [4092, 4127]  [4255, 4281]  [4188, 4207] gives -1.4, 13.5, 14.4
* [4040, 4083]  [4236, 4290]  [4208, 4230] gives 0.0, 15.1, 14.5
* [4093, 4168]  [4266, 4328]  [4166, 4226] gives -2.3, 14.4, 14.1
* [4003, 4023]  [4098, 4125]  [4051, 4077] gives -1.3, 15.4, 13.2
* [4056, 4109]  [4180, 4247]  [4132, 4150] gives -0.7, 13.9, 14.7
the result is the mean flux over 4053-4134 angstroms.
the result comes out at 14.3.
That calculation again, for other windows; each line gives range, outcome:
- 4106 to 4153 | 14.8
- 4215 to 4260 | 14.7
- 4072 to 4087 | 14.7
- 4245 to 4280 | 14.6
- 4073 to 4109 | 13.4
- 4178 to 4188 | 14.6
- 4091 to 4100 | 13.7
